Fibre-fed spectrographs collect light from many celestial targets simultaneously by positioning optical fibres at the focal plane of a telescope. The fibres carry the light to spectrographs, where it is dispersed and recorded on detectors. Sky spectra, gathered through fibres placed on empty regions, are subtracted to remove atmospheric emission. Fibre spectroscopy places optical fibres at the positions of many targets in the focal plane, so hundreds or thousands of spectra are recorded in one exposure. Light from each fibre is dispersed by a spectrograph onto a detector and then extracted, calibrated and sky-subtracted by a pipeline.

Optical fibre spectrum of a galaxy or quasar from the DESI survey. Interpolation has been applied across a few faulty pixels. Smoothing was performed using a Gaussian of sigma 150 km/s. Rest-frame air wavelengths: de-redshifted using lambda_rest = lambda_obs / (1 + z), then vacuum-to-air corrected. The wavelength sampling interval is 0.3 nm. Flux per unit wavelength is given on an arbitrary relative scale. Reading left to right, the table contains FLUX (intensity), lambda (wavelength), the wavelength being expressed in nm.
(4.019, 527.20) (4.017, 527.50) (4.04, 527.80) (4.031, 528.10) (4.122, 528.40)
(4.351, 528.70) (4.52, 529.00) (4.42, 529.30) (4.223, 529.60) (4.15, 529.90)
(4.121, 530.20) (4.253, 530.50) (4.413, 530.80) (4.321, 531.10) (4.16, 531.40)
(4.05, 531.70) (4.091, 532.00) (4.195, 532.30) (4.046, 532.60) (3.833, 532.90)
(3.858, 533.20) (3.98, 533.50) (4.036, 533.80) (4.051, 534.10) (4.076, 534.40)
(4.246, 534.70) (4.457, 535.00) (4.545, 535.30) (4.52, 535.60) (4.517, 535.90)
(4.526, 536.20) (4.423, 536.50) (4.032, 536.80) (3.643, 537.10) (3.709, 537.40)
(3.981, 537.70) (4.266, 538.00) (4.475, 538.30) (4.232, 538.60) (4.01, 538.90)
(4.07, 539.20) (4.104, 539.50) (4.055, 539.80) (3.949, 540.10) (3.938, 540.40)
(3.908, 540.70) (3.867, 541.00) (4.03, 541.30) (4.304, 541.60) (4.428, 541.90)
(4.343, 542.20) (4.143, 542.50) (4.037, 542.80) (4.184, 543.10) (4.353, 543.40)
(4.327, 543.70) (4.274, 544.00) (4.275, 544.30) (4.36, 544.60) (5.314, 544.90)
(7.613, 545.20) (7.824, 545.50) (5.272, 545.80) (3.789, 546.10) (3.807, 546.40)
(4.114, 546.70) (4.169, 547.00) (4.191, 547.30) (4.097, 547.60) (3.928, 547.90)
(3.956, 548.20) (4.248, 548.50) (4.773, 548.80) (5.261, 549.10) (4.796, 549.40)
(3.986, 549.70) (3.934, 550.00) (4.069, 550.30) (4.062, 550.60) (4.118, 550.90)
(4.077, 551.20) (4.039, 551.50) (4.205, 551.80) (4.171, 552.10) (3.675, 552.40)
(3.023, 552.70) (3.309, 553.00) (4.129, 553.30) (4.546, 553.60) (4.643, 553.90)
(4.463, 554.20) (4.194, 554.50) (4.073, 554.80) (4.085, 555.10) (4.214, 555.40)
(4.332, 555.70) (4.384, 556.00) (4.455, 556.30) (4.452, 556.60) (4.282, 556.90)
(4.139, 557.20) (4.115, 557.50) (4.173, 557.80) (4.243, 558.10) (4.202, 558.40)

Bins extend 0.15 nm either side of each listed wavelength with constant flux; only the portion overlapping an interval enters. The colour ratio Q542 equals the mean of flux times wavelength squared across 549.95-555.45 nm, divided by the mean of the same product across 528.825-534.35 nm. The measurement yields 1.1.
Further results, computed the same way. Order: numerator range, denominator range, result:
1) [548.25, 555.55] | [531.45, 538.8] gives 1.07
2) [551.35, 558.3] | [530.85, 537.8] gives 1.08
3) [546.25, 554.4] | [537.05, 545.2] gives 1.01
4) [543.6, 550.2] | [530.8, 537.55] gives 1.17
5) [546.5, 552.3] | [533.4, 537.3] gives 1.05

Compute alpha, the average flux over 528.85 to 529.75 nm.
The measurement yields 4.39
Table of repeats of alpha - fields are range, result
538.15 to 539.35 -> 4.2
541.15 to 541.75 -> 4.17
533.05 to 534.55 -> 4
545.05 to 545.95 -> 6.9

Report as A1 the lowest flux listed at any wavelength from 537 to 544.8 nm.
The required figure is 3.643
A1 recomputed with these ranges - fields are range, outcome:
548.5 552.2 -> 3.934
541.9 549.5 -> 3.789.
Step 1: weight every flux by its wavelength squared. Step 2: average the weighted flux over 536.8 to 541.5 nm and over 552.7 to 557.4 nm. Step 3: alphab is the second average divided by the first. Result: 1.11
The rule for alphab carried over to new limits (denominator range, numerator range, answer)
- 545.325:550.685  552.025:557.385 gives 0.95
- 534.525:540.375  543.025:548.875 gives 1.14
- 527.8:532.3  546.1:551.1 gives 1.07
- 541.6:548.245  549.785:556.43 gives 0.92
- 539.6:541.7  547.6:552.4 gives 1.09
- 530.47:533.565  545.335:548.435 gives 1.16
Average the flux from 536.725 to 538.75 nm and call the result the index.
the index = 4.05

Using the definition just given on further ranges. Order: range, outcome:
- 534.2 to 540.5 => 4.18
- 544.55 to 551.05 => 4.63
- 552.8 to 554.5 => 4.18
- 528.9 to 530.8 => 4.29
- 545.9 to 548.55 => 4.05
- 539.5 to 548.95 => 4.44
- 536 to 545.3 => 4.28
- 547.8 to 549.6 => 4.5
